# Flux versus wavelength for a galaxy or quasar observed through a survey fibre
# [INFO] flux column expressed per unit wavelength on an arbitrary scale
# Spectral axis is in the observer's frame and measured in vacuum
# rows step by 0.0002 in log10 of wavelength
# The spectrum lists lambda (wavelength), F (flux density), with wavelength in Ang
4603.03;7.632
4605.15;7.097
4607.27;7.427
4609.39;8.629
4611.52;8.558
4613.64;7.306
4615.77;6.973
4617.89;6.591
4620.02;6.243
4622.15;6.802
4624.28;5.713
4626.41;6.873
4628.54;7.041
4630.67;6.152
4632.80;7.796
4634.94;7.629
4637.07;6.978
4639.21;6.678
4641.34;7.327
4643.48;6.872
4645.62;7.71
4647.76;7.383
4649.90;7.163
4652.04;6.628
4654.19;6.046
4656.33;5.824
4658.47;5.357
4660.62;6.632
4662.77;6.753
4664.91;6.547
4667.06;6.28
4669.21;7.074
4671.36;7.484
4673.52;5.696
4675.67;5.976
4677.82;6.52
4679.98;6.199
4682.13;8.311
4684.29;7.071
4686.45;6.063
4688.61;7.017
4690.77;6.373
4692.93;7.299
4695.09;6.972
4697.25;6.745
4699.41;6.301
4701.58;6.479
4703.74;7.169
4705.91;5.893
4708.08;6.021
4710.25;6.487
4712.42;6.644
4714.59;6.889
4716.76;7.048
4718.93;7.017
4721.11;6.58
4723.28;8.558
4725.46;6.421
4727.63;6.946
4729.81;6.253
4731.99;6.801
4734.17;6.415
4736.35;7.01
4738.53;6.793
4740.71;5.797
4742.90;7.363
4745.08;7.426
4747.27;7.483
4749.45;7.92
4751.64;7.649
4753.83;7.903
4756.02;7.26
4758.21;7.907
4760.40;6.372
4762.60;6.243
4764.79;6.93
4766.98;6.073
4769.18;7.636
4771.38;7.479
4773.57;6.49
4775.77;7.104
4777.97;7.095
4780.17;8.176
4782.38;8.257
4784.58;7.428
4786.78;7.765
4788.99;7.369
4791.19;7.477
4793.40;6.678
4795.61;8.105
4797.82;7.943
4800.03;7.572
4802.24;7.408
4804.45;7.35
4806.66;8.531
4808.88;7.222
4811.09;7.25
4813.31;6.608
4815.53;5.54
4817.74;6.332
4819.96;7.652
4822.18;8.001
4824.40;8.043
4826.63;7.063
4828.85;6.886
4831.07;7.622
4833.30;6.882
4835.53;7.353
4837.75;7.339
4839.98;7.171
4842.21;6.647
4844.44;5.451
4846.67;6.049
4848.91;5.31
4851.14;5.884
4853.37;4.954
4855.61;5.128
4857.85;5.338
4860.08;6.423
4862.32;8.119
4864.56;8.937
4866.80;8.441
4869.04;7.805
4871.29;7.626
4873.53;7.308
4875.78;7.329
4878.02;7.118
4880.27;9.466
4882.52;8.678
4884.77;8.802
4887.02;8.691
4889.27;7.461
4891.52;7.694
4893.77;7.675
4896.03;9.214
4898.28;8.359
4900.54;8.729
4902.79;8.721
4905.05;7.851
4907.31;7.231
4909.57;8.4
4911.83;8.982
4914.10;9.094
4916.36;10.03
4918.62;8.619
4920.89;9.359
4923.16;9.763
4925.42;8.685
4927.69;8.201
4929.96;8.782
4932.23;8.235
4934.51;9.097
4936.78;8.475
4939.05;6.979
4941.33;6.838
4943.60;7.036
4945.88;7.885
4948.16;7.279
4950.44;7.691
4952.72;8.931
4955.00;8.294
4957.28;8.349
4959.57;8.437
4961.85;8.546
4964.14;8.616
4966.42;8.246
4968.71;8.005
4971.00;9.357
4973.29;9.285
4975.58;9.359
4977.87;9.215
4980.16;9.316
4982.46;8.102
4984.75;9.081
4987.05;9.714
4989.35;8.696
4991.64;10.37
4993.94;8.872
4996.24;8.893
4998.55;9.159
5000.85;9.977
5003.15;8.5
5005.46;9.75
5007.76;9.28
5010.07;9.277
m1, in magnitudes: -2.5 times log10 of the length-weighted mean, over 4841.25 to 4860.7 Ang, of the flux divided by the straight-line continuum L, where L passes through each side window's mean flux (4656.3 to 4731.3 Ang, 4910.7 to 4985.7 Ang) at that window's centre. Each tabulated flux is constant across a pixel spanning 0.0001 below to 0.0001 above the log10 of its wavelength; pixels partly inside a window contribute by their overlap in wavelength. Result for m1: 0.35 mag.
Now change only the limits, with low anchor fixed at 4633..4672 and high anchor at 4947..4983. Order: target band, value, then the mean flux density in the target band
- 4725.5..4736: 0.100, 6.62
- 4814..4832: 0.094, 7.13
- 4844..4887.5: 0.125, 7.15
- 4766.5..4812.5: 0.018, 7.46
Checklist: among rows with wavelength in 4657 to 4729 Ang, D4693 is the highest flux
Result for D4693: 8.558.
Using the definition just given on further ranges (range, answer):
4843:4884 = 9.466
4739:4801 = 8.257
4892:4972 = 10.03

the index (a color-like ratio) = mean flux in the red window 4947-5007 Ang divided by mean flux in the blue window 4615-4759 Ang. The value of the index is 1.3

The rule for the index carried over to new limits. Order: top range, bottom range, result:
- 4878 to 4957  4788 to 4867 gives 1.20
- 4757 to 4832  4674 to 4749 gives 1.07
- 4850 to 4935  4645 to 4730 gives 1.20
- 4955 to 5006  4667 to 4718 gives 1.34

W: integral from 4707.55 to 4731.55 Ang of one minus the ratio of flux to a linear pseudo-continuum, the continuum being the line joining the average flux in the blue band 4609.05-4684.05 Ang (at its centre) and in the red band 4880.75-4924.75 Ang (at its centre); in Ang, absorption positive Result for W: 1.7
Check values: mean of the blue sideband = 6.83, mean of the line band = 6.82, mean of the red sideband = 8.61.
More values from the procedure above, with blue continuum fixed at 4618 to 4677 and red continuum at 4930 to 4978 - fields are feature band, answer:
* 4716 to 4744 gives 1.07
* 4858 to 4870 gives 0.12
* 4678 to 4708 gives 0.85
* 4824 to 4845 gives 1.67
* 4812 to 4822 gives 1.17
